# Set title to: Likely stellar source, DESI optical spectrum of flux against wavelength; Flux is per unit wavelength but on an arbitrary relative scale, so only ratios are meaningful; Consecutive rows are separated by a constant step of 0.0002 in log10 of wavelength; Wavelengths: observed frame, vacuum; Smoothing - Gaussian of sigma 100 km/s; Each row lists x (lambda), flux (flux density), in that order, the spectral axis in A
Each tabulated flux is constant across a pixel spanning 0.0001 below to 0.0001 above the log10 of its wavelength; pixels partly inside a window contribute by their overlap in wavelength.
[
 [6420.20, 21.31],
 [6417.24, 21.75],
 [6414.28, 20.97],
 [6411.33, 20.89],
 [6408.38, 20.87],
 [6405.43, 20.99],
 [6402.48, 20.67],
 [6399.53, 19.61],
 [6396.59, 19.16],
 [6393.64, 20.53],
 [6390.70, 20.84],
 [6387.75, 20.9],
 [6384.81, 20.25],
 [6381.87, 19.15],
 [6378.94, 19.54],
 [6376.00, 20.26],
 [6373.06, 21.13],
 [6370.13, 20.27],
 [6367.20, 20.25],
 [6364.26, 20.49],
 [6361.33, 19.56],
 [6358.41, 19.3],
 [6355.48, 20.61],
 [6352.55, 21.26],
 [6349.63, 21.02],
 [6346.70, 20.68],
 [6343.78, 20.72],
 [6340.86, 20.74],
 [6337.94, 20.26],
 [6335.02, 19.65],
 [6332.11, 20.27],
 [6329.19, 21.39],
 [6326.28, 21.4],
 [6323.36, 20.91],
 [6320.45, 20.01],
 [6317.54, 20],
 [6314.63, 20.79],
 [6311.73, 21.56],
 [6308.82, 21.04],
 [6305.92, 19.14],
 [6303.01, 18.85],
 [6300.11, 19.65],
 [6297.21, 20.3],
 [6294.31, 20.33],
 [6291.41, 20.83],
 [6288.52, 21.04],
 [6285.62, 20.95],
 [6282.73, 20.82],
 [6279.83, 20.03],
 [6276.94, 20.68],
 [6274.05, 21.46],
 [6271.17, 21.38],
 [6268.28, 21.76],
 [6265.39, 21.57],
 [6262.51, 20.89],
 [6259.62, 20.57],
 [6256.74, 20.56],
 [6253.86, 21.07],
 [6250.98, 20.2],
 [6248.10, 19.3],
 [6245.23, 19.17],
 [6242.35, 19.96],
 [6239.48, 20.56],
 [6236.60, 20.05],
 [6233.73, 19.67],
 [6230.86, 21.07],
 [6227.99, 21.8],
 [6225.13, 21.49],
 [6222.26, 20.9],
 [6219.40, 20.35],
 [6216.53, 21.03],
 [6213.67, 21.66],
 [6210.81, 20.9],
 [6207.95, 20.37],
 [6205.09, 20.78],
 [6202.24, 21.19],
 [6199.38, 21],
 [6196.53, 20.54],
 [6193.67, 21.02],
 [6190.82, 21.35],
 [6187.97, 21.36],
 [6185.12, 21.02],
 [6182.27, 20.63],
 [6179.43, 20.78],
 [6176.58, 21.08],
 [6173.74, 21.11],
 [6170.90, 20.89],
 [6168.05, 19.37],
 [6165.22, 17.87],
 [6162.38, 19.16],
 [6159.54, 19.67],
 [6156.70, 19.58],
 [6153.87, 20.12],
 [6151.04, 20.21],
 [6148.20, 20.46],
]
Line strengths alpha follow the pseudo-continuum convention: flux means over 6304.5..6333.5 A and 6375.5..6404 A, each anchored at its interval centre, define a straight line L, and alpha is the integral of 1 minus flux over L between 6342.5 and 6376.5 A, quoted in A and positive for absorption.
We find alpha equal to -0.2 A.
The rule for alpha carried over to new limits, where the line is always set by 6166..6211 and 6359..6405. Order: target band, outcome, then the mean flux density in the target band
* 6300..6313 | 0.2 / 20.1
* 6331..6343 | 0.0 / 20.3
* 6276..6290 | -0.1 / 20.7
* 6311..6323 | -0.1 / 20.6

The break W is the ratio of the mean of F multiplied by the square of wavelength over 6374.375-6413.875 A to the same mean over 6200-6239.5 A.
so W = 1.03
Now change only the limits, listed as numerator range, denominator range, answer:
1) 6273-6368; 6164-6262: 1.03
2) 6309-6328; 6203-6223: 1.03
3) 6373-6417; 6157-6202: 1.07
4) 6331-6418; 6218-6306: 1.03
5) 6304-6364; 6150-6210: 1.05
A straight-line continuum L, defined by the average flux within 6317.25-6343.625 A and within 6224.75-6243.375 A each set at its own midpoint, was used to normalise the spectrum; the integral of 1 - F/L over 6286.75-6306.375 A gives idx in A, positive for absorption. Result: 0.5 A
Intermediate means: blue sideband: 20.6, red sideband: 20.5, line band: 20.1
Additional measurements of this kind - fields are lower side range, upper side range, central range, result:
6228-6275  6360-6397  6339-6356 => -0.45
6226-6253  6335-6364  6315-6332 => -0.27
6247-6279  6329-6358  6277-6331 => 0.54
